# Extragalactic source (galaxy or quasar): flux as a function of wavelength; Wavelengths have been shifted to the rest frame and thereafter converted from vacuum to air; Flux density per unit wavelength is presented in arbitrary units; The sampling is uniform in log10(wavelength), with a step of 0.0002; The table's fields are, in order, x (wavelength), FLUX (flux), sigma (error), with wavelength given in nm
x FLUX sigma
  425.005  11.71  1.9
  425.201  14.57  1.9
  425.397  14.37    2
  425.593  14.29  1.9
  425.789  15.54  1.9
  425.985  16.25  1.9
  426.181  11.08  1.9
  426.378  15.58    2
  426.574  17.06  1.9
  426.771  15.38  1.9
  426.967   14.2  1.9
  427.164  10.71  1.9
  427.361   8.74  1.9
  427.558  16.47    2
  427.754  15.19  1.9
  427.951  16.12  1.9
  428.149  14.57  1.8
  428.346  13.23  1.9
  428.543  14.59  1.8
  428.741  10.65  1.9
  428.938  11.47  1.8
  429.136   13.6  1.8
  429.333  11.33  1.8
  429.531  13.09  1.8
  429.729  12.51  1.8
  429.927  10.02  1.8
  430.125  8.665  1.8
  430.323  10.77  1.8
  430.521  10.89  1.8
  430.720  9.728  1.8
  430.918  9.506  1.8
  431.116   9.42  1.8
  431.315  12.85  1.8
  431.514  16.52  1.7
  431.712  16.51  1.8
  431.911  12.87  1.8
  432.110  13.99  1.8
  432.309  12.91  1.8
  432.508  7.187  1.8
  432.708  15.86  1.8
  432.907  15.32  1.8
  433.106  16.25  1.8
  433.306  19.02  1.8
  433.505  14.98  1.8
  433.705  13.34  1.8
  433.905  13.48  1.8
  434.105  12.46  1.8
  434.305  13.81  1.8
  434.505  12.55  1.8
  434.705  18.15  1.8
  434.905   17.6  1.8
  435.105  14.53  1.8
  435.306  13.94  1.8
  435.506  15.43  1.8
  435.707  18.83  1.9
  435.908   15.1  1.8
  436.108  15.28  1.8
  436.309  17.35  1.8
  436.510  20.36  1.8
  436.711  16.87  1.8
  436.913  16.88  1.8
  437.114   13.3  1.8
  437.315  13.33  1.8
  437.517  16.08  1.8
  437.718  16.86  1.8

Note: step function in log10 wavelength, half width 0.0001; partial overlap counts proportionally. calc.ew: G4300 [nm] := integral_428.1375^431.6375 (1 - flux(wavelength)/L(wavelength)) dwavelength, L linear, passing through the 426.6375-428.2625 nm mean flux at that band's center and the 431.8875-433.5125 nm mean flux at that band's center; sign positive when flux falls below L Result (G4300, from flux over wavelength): 0.57 nm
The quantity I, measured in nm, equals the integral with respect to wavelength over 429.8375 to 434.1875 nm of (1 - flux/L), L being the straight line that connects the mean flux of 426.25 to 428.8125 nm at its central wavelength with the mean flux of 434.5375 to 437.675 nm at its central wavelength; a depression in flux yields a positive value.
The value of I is 0.66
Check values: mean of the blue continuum 14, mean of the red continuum 16.1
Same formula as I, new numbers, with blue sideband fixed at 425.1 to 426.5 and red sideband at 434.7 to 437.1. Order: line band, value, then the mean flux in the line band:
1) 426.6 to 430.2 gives 0.51 nm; 12.9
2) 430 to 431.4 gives 0.48 nm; 10.2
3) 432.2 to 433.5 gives 0.12 nm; 14.5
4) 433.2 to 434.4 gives 0.12 nm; 14.5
